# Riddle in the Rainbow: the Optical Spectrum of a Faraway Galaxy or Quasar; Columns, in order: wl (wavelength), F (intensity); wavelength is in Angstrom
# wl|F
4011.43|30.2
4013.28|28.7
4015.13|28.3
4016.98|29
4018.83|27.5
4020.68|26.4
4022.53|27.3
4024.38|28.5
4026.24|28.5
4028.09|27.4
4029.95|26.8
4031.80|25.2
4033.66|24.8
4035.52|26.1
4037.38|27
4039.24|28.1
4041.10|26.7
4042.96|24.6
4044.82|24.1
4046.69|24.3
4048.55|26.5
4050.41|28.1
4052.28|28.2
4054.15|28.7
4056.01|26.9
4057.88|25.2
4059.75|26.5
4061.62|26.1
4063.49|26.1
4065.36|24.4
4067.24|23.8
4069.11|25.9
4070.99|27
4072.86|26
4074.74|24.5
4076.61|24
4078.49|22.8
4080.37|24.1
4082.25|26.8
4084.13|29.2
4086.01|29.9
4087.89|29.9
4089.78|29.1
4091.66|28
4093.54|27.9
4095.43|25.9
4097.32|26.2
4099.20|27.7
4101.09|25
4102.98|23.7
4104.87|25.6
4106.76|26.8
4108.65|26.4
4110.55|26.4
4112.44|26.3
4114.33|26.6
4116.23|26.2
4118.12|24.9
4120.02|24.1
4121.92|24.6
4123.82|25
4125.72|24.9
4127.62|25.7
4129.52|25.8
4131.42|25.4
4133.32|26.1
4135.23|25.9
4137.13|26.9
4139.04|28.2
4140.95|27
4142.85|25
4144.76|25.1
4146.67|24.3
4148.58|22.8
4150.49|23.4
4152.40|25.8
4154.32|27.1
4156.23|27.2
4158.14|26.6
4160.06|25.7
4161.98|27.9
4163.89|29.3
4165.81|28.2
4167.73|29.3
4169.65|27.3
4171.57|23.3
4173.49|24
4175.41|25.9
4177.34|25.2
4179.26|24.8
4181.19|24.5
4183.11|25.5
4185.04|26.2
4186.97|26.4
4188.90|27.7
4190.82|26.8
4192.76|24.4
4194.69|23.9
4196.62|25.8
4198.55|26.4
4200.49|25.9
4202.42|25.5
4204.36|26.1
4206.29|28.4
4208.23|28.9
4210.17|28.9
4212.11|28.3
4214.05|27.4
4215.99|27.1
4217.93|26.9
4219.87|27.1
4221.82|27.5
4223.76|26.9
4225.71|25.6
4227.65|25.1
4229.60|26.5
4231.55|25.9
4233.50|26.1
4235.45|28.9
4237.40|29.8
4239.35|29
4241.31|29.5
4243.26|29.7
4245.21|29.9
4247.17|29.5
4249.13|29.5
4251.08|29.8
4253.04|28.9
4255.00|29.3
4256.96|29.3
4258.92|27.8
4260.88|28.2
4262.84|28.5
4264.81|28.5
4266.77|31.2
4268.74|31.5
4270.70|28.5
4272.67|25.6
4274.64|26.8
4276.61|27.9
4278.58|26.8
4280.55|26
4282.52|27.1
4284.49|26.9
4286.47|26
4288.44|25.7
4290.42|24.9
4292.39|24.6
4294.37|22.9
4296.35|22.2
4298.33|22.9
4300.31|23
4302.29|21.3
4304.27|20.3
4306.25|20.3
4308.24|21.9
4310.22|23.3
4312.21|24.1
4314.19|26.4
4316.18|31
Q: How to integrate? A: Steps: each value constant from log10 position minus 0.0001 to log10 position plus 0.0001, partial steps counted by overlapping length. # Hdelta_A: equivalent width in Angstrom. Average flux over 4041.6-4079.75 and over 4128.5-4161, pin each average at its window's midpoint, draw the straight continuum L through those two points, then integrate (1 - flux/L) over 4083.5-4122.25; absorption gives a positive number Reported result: -1.5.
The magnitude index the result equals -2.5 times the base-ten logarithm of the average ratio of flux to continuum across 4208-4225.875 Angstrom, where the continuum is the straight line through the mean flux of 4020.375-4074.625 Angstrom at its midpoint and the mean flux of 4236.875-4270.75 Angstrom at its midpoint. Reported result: 0.052 mag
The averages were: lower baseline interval 26.4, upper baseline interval 29.4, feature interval 27.5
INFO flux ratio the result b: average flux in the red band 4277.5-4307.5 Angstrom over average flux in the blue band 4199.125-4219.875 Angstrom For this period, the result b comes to 0.88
